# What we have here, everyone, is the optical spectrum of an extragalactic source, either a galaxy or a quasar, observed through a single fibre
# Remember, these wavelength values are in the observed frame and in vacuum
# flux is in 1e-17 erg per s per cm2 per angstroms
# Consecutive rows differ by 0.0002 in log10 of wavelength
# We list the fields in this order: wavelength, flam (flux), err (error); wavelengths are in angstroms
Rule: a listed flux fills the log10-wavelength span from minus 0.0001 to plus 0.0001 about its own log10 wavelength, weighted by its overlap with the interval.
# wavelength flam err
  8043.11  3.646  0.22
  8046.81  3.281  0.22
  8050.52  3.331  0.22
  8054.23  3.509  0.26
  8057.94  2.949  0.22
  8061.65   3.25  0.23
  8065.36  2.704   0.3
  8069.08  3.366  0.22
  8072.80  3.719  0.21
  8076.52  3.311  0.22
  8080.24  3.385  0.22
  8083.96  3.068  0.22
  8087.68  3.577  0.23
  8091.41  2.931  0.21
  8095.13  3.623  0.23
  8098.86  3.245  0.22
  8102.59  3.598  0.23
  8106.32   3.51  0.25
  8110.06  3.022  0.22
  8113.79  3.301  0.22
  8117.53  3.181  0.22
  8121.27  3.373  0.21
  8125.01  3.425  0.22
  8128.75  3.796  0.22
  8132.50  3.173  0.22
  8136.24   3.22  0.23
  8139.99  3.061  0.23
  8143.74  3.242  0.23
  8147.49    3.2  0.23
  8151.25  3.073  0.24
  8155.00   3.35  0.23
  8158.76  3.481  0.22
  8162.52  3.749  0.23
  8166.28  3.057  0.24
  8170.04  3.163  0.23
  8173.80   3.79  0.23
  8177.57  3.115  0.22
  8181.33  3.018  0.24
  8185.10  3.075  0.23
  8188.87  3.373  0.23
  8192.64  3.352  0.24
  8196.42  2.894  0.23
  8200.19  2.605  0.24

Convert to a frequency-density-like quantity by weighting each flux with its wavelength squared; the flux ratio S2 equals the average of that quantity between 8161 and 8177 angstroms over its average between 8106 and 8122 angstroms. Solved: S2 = 1.06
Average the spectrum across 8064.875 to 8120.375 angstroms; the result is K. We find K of 3.32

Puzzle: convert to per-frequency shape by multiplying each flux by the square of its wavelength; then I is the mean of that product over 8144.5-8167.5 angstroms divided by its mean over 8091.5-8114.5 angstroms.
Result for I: 1.0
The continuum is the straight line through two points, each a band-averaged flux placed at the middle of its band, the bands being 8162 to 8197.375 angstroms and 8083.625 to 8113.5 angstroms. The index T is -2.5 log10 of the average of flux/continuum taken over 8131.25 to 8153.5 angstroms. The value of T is 0.04 mag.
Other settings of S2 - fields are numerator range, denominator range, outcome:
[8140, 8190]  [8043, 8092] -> 1.02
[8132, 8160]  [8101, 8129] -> 0.96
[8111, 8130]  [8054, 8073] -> 1.08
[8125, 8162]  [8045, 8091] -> 1.03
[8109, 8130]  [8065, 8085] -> 1.02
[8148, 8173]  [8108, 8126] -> 1.03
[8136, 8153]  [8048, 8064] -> 0.99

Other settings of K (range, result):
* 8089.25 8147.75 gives 3.31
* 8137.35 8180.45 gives 3.29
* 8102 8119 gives 3.3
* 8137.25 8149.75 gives 3.17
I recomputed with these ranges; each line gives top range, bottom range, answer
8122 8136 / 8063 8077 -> 1.06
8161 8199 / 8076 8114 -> 1.00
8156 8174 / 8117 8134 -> 1.01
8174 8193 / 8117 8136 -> 0.97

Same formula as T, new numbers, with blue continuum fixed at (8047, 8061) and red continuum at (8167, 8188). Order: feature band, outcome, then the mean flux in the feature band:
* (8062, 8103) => -0.02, 3.31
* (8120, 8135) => -0.06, 3.44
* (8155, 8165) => -0.09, 3.53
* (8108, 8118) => 0.03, 3.17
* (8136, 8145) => 0.03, 3.16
